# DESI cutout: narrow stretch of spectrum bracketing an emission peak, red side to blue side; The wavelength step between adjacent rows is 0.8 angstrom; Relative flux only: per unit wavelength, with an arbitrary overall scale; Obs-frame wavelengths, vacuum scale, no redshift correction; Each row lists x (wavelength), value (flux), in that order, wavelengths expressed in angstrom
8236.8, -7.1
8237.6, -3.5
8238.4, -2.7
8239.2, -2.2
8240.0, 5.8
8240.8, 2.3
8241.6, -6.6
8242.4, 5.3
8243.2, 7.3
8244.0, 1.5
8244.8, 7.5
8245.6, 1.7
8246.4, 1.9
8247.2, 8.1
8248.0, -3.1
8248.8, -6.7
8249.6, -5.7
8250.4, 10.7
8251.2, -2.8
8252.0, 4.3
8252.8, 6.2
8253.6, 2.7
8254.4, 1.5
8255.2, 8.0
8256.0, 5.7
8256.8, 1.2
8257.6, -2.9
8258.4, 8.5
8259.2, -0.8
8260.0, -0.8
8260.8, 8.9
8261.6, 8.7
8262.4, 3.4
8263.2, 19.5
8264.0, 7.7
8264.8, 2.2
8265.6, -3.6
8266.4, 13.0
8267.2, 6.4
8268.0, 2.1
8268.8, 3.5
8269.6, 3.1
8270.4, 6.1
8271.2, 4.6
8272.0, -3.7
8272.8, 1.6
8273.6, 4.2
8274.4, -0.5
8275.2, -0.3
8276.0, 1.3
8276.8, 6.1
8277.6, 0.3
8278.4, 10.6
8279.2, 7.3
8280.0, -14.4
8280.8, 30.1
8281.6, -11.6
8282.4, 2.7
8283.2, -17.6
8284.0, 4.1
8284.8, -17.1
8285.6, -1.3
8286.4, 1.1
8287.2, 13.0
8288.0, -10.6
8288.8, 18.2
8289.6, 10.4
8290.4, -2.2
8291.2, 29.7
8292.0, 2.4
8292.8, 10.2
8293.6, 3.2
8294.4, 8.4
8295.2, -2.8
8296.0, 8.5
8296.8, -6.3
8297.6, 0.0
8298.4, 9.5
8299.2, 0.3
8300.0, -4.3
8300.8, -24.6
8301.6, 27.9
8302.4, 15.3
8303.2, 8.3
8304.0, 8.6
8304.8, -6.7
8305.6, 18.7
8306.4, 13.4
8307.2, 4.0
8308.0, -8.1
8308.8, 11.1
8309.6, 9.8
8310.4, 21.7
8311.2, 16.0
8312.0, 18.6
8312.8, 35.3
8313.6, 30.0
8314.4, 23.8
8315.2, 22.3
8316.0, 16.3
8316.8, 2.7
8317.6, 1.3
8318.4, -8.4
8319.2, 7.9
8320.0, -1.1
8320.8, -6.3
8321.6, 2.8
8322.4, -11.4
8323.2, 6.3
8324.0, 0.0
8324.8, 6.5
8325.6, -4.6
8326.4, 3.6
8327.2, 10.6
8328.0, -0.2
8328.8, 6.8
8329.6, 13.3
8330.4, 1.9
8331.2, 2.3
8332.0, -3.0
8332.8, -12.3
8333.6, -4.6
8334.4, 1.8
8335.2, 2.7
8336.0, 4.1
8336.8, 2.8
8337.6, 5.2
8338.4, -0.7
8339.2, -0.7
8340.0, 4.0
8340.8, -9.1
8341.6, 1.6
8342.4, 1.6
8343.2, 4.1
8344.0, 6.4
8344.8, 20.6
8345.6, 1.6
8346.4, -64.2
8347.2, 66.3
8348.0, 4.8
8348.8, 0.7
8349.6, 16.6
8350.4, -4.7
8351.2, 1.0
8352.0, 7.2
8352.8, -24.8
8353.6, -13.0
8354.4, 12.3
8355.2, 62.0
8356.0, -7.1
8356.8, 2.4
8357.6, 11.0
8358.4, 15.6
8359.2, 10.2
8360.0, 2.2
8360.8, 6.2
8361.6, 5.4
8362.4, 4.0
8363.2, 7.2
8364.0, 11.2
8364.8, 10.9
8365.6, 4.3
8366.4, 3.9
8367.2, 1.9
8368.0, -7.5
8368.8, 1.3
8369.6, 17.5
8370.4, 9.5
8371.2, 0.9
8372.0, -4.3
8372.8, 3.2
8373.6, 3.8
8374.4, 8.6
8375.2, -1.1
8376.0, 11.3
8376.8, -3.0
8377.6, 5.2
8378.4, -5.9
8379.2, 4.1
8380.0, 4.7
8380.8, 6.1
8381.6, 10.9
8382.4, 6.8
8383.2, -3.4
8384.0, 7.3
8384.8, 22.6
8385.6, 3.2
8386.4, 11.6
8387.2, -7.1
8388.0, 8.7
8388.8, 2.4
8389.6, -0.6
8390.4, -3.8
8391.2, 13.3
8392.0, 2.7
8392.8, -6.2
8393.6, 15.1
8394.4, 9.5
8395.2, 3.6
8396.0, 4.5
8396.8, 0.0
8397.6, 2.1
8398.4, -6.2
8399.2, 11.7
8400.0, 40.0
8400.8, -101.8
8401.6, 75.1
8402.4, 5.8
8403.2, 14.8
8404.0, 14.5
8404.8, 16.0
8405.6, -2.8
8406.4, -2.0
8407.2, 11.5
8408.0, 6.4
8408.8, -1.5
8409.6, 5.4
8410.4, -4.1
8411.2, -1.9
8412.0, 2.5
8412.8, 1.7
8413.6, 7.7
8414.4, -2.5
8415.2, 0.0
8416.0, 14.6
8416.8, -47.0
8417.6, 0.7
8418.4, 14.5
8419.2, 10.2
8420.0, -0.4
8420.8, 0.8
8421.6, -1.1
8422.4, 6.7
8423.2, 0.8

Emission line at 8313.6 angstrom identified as H-gamma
